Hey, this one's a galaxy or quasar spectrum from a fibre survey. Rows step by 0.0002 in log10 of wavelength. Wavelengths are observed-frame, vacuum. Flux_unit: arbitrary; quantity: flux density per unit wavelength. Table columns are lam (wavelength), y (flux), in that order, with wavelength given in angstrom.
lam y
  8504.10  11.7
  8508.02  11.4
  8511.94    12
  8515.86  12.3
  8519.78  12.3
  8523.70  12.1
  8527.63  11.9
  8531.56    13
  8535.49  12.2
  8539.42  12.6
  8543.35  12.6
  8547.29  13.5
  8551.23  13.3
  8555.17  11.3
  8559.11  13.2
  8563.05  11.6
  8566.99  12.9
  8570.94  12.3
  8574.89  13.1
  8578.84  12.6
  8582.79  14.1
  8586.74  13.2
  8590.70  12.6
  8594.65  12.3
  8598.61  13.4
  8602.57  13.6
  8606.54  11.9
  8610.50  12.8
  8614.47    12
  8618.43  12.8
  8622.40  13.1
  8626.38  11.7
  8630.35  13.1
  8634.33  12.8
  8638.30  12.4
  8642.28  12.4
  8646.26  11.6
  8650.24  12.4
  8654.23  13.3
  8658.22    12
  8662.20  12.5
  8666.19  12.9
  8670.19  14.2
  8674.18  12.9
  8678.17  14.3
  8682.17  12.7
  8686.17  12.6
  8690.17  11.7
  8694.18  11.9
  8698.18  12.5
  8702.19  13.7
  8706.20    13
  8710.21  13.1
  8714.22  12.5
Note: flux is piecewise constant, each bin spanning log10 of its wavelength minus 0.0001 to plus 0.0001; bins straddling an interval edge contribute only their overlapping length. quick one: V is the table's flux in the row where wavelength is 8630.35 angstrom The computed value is 13.1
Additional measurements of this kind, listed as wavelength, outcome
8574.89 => 13.1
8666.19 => 12.9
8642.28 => 12.4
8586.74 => 13.2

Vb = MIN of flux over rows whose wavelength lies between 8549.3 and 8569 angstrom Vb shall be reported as 11.3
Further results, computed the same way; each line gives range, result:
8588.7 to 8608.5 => 11.9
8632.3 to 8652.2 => 11.6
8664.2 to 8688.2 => 12.6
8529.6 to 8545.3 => 12.2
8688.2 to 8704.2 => 11.7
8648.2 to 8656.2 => 12.4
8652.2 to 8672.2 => 12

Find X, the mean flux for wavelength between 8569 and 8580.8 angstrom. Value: 12.7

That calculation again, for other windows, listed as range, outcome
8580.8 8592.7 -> 13.3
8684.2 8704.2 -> 12.5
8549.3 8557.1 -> 12.3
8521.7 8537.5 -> 12.3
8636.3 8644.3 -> 12.4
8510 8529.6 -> 12.1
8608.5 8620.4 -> 12.5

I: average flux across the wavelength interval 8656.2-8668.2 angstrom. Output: 12.5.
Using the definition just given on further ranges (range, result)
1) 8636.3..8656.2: 12.4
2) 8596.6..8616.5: 12.7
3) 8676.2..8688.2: 13.2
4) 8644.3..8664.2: 12.4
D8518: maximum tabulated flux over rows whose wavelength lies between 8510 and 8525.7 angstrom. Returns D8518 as 12.3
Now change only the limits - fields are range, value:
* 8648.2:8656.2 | 13.3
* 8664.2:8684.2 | 14.3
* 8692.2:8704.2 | 13.7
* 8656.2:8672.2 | 14.2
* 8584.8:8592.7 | 13.2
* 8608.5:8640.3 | 13.1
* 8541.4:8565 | 13.5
